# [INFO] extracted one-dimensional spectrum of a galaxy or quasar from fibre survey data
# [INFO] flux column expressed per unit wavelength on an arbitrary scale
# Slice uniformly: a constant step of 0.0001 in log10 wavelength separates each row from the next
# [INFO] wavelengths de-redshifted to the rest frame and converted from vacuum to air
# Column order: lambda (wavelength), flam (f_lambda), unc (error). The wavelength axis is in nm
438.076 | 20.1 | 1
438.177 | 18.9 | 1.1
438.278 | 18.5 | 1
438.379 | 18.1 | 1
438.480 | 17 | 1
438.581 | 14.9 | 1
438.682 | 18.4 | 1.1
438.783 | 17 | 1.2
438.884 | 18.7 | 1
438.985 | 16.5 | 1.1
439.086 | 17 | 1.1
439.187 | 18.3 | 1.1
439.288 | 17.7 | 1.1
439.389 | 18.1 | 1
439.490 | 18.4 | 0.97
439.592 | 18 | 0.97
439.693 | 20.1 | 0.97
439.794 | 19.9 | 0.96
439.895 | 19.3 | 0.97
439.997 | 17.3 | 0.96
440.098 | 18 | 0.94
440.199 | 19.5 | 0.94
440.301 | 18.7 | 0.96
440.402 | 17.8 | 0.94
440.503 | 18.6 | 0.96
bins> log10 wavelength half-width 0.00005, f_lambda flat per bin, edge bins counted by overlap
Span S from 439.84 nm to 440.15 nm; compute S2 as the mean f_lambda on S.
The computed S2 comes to 18.2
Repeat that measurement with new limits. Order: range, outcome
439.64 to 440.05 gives 19.2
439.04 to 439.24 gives 17.7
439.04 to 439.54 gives 17.9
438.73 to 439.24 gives 17.5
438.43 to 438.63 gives 16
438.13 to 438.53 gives 18.1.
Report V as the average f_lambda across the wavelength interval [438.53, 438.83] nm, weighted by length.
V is 16.8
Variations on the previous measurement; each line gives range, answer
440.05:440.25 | 18.8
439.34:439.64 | 18.1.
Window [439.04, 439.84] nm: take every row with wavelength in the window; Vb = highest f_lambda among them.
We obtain 20.1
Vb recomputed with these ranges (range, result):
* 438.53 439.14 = 18.7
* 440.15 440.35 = 19.5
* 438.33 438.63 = 18.1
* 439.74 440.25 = 19.9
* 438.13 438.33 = 18.9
